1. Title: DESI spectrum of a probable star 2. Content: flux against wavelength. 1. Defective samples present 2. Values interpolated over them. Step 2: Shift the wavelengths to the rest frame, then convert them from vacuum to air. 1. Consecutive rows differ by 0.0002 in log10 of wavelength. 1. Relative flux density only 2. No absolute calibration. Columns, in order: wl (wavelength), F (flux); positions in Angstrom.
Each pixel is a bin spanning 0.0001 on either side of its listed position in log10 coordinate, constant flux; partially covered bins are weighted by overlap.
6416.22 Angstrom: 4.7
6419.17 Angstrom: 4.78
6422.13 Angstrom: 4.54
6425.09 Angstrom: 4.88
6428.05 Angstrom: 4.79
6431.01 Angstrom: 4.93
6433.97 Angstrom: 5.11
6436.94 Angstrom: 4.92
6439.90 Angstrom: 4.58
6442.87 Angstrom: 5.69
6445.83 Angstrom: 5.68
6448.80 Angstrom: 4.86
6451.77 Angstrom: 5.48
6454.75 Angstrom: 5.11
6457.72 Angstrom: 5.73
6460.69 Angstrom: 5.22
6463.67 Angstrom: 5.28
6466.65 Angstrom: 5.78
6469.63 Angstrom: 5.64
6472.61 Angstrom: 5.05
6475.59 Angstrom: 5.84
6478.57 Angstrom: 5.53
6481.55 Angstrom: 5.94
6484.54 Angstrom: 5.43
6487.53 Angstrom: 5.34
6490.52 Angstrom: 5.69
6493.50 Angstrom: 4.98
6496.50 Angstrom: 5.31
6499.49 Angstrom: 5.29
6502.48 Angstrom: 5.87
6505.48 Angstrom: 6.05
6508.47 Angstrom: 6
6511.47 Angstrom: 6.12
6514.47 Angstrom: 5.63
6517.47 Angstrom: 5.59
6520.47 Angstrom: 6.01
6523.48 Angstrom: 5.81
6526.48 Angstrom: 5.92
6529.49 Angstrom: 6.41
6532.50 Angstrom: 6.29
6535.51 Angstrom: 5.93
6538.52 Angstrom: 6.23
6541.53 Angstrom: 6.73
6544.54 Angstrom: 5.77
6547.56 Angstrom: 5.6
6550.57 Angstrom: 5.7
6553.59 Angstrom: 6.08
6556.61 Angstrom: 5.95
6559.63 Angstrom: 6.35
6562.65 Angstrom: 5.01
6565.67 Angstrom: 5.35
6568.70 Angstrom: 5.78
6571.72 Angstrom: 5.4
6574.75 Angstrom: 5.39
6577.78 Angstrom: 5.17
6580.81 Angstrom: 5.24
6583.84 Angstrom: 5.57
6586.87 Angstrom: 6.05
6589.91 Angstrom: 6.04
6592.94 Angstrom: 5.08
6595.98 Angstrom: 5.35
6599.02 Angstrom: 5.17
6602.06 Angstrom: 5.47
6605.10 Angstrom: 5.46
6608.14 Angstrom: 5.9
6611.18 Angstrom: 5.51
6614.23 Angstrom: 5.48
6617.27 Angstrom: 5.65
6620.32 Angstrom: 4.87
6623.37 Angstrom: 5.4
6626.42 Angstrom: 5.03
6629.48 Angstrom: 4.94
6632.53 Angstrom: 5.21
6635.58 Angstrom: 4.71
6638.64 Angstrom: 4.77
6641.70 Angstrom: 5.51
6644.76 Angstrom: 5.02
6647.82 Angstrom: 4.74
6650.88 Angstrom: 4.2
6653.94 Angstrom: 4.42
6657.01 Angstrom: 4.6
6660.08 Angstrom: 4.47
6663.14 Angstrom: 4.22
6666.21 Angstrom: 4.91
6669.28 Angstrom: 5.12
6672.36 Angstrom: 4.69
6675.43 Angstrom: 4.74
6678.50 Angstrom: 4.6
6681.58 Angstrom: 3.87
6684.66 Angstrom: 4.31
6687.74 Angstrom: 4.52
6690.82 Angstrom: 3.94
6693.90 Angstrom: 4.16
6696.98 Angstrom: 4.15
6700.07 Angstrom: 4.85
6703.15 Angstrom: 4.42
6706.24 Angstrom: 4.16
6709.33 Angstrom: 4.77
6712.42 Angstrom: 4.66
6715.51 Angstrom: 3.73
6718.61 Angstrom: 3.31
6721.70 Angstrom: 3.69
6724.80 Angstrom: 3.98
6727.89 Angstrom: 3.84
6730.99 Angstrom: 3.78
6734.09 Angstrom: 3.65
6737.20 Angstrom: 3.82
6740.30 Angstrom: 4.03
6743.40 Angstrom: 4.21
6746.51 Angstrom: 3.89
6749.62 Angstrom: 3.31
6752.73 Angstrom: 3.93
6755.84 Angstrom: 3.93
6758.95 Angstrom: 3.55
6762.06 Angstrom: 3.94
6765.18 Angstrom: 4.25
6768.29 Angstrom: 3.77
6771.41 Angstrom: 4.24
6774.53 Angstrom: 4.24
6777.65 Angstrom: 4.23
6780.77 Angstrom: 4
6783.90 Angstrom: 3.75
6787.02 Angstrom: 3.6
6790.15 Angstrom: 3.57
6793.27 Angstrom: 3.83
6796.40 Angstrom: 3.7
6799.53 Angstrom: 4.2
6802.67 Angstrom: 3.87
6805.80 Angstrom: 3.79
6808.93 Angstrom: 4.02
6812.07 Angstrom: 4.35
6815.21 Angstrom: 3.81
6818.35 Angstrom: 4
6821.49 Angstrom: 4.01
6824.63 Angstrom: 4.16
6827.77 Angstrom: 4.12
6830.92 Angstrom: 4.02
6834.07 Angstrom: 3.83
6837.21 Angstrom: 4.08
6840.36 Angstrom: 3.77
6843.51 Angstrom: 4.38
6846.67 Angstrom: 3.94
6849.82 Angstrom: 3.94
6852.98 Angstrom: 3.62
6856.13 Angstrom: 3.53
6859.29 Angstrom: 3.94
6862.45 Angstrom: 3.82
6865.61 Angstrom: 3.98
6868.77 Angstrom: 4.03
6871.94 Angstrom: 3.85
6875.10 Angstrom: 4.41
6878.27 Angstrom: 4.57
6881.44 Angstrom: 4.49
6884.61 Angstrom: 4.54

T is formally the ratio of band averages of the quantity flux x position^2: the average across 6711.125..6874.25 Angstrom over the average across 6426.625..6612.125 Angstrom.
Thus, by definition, 0.8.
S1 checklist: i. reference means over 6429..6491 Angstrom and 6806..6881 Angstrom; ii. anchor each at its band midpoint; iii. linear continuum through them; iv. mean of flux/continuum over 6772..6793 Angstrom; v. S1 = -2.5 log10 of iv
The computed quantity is 0.08 mag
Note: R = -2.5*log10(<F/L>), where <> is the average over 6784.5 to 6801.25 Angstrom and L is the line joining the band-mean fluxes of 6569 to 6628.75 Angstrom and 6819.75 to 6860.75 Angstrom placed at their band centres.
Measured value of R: 0.12 mag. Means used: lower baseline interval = 5.43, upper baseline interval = 3.95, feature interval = 3.78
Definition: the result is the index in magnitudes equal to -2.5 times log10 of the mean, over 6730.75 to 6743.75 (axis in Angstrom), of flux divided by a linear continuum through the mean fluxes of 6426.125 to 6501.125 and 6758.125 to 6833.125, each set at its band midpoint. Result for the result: 0.086 mag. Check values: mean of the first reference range 5.33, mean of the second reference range 3.96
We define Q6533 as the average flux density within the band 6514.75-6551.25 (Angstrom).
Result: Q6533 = 5.99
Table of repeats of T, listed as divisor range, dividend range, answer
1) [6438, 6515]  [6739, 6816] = 0.78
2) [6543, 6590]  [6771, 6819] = 0.75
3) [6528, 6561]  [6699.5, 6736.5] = 0.70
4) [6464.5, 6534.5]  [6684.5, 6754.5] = 0.76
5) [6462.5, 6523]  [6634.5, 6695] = 0.86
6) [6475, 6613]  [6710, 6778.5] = 0.73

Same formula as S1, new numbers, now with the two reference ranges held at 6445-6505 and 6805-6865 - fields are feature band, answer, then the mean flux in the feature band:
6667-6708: 0.033 mag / 4.44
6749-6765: 0.129 mag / 3.8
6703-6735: 0.118 mag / 3.99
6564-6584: -0.074 mag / 5.4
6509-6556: -0.149 mag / 5.99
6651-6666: 0.058 mag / 4.45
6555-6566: -0.121 mag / 5.7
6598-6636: -0.095 mag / 5.31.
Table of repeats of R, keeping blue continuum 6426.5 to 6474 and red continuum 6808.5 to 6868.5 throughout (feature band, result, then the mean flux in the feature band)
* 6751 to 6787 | 0.06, 3.97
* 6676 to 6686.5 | 0.04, 4.31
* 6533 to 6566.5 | -0.20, 5.91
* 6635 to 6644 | -0.09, 5.03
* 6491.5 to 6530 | -0.14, 5.75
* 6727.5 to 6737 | 0.15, 3.75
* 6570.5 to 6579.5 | -0.10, 5.31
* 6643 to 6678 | -0.02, 4.65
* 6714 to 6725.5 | 0.19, 3.65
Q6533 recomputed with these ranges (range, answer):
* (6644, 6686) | 4.56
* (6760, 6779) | 4.1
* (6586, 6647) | 5.32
